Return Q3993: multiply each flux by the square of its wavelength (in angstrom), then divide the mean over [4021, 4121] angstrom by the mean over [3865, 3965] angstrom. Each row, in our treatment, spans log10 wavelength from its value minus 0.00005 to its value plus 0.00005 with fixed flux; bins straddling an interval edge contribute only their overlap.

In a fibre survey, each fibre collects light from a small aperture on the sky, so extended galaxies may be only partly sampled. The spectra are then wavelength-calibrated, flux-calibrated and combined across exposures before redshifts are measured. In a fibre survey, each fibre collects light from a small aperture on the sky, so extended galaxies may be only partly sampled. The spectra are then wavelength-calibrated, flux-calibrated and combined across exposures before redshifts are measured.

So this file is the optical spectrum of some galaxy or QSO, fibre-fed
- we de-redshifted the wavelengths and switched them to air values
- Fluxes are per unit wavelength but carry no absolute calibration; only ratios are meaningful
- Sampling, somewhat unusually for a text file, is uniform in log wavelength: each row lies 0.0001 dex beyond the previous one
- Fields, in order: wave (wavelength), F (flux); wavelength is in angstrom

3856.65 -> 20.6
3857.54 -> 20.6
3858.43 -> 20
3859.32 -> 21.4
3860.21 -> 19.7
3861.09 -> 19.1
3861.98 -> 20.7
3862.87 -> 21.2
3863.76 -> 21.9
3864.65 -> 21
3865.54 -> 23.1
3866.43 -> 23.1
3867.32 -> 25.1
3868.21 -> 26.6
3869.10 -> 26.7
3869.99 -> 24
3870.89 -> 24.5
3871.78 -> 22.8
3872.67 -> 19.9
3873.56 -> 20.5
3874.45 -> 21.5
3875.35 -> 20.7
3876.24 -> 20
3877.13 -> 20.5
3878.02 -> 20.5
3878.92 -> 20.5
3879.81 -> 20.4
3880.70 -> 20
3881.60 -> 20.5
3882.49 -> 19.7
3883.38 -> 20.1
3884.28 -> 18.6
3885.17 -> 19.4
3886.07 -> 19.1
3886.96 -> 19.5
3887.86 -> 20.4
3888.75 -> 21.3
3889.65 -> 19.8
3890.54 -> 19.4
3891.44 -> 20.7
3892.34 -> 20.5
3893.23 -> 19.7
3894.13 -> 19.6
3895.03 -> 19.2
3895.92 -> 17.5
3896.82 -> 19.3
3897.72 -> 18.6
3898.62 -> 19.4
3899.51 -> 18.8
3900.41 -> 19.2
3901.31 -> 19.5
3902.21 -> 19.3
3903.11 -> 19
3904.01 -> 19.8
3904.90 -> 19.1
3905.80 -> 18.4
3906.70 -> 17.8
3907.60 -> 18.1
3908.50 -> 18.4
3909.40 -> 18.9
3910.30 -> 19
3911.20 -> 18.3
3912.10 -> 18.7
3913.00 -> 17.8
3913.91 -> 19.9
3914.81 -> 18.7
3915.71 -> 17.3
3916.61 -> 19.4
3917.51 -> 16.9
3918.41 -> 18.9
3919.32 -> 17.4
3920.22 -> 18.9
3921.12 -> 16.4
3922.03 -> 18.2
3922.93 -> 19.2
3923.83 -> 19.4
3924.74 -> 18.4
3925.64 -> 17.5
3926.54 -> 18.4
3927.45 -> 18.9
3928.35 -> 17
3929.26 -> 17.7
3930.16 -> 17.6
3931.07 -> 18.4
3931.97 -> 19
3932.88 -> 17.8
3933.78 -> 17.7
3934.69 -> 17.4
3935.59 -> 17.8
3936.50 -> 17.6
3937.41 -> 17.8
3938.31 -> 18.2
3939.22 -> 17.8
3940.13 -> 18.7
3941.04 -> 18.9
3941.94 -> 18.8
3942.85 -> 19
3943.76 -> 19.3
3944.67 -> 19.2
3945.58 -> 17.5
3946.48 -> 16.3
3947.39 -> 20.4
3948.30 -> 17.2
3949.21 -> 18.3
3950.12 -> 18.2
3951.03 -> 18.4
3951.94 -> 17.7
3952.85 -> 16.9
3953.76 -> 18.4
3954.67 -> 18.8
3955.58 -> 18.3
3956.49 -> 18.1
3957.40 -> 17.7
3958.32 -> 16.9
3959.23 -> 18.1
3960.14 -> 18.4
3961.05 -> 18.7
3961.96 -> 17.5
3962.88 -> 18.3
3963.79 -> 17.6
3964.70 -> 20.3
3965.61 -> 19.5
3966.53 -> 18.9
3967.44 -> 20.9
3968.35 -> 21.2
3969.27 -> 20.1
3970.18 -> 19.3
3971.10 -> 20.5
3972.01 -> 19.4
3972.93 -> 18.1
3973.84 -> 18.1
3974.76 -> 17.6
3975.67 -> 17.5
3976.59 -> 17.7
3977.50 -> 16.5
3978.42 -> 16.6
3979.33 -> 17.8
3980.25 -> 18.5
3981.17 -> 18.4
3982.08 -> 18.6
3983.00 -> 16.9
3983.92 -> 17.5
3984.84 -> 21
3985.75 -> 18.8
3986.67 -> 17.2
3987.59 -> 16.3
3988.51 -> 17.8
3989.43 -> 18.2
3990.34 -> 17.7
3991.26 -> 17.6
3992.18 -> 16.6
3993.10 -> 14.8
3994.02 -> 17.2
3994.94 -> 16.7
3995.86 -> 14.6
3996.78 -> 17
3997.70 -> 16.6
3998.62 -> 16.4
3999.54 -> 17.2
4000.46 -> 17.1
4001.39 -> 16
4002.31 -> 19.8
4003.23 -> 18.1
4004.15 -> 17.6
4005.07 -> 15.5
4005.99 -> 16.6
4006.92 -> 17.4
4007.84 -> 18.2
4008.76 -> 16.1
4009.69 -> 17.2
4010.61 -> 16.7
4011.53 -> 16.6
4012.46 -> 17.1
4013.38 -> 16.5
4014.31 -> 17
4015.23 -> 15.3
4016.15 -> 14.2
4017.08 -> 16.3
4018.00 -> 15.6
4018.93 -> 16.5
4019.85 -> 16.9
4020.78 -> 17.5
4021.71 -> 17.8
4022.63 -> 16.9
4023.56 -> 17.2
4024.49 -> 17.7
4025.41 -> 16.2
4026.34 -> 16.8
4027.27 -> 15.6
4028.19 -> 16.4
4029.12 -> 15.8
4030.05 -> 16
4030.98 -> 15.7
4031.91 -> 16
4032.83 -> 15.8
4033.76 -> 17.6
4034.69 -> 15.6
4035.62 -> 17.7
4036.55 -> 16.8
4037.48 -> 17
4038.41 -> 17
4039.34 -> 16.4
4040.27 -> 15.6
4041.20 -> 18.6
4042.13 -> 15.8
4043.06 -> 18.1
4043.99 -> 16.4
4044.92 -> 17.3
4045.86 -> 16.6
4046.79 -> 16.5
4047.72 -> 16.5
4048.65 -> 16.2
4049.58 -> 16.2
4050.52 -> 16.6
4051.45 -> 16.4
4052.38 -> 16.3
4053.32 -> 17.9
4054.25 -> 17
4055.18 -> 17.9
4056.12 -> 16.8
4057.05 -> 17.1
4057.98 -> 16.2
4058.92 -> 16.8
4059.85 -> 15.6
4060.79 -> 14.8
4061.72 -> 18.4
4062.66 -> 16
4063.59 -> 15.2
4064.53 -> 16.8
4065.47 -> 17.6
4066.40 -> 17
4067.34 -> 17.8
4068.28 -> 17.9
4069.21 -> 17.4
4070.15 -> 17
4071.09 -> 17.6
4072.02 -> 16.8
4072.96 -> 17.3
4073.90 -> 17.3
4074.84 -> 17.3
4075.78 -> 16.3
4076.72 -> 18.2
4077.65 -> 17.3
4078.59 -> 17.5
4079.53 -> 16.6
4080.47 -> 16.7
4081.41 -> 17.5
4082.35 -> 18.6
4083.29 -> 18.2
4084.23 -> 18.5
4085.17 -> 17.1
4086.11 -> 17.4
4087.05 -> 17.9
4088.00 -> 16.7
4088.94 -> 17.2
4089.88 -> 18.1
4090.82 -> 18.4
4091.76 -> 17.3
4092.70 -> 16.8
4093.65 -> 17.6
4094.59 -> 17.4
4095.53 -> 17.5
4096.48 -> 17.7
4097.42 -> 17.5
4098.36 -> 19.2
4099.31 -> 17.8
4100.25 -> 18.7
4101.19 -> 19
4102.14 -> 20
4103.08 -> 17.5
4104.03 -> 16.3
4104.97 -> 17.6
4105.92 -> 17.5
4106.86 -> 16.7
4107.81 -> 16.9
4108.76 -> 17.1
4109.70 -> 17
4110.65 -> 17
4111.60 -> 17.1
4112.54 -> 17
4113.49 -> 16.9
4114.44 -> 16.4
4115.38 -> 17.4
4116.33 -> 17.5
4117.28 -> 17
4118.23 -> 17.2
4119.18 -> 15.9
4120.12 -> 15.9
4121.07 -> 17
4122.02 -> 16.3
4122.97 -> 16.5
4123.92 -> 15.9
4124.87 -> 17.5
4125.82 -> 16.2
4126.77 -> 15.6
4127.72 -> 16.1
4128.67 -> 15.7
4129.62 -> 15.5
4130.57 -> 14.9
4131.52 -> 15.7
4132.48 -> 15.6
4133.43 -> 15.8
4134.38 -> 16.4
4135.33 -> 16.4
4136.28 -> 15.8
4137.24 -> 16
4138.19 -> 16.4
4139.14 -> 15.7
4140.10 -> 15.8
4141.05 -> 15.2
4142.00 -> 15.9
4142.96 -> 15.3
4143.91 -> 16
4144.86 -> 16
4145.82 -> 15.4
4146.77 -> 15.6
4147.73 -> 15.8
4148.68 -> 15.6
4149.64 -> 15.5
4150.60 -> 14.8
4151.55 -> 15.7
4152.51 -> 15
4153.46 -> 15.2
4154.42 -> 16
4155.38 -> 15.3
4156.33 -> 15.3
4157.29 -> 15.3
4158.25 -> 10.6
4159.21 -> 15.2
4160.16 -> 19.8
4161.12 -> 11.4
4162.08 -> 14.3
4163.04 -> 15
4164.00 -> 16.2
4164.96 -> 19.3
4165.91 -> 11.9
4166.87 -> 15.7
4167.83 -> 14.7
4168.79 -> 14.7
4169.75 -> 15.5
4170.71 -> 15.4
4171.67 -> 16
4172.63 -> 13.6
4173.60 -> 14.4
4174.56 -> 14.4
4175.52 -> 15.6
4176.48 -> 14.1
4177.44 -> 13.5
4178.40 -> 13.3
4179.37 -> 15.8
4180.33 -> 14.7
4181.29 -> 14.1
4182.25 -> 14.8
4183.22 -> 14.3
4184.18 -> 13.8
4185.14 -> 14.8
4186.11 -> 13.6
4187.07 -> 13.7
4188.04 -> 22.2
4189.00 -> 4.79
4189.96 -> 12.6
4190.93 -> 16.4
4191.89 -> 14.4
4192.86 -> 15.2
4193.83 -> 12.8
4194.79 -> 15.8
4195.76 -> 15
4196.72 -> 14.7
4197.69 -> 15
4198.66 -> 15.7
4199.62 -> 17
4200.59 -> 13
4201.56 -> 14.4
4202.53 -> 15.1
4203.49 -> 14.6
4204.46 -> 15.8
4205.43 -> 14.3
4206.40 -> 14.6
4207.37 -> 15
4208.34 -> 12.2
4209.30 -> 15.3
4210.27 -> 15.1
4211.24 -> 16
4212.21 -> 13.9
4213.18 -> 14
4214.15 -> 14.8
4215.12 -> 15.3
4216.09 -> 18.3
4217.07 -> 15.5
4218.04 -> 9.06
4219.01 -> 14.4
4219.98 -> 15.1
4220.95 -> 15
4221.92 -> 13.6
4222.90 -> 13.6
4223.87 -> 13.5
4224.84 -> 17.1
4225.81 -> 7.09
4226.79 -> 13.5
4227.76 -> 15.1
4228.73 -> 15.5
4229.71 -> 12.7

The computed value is 0.96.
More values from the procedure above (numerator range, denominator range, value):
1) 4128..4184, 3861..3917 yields 0.86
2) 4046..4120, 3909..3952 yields 1.02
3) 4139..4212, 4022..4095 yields 0.93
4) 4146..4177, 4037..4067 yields 0.95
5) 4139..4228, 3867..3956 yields 0.88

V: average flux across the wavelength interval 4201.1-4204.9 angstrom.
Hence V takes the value 15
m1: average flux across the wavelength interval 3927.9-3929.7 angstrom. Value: 17.3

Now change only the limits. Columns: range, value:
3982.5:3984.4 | 17.2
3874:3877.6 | 20.7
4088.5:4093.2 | 17.6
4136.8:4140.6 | 16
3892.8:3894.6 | 19.6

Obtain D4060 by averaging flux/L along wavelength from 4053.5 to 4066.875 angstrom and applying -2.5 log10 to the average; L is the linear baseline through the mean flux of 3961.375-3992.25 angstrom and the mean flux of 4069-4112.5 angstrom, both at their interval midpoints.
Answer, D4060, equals 0.07 mag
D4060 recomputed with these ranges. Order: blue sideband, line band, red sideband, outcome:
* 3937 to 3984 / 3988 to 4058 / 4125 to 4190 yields 0.04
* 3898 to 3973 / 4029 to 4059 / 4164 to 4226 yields 0.01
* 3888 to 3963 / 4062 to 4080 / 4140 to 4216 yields -0.05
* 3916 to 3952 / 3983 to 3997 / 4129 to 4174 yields 0.01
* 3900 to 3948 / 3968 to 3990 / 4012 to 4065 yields -0.05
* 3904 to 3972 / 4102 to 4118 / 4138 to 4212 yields -0.09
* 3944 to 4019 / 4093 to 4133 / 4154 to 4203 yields -0.08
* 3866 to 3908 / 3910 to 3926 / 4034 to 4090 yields 0.08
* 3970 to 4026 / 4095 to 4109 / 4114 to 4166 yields -0.10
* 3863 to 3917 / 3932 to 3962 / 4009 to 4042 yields 0.03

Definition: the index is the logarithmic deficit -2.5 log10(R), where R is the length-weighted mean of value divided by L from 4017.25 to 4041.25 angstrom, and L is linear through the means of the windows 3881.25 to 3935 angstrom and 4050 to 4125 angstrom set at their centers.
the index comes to 0.07 mag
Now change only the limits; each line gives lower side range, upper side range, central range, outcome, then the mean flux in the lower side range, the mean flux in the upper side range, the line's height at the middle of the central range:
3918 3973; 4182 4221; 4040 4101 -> -0.043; 18.4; 14.6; 16.5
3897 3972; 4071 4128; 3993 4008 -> 0.070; 18.5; 17.3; 18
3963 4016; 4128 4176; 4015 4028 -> 0.047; 17.7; 15.4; 17.2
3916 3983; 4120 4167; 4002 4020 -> 0.045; 18.3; 15.6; 17.4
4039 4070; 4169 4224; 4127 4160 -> -0.010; 16.8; 14.5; 15.4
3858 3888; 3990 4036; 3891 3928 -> 0.074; 21.3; 16.7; 20.1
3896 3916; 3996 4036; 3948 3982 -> -0.046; 18.8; 16.7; 17.6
